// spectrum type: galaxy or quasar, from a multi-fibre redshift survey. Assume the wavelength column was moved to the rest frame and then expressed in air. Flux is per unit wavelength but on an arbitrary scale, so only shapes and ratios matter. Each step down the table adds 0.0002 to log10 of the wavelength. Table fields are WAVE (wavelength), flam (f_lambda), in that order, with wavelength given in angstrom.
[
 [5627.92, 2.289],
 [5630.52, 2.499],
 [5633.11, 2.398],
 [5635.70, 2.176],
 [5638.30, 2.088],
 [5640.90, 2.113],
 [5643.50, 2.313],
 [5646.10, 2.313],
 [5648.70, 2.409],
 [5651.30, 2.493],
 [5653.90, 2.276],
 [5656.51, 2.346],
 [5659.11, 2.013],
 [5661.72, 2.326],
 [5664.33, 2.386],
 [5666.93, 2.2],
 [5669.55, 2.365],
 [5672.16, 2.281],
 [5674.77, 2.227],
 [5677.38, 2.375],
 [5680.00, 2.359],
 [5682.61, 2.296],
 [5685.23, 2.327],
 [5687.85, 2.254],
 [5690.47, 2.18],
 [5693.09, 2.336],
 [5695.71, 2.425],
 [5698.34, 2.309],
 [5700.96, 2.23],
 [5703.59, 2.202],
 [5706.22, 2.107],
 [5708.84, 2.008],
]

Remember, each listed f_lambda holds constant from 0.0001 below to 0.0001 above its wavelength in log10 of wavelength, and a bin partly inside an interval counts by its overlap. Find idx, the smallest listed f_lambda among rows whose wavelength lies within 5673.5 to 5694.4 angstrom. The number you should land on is 2.18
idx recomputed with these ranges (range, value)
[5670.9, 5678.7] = 2.227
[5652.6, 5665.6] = 2.013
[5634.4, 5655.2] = 2.088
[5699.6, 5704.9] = 2.202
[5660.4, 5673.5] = 2.2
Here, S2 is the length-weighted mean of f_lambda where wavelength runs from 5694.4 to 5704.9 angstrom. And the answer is 2.29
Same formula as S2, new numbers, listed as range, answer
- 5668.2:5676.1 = 2.29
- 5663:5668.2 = 2.3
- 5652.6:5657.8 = 2.31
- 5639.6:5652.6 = 2.33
